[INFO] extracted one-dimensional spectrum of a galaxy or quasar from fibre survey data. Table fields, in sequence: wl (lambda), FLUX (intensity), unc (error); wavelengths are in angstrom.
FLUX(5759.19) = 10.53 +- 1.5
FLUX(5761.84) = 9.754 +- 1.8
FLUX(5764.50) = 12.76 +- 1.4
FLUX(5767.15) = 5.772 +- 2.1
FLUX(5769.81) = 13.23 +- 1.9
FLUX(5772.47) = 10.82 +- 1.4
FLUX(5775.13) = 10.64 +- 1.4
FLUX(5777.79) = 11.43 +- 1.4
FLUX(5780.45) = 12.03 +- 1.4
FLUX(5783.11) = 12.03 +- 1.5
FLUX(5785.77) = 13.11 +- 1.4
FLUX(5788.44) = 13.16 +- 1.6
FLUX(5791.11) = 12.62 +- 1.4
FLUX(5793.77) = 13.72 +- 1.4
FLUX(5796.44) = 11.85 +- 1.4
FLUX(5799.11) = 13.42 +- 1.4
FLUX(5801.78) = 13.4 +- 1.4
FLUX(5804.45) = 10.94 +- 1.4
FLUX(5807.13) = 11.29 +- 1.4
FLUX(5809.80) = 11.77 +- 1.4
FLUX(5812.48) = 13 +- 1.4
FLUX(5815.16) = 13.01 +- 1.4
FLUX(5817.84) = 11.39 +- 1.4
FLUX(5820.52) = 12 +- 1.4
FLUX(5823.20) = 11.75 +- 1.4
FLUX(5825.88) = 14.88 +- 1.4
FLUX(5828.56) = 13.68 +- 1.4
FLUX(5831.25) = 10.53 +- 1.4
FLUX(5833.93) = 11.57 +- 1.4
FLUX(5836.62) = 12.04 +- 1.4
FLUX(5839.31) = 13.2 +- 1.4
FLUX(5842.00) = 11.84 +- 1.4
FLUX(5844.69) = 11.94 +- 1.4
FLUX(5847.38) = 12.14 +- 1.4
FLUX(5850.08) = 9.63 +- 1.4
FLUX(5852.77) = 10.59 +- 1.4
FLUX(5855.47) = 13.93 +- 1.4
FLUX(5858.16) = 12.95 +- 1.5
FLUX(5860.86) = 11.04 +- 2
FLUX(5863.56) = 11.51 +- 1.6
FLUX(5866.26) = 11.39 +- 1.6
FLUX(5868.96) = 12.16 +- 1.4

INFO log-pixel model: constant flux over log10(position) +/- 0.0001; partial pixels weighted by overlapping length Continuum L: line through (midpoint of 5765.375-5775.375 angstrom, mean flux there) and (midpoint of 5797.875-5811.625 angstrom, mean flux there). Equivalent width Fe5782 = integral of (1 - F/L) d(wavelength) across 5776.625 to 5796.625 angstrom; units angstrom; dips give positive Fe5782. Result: -2.5 angstrom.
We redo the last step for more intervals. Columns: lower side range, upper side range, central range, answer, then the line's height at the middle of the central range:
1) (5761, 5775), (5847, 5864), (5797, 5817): -2.43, 11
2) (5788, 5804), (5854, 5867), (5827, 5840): 0.30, 12.5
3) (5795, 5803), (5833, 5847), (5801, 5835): 0.83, 12.5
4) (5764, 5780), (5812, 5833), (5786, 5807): -1.97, 11.6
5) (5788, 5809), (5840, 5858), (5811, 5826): -0.31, 12.2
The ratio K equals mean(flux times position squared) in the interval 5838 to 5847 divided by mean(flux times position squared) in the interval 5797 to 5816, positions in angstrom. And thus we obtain 1.01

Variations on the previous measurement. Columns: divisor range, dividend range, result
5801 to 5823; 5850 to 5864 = 0.99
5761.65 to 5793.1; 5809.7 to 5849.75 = 1.08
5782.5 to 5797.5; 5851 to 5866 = 0.95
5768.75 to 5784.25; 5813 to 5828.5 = 1.11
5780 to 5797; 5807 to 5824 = 0.96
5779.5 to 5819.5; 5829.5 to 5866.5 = 0.96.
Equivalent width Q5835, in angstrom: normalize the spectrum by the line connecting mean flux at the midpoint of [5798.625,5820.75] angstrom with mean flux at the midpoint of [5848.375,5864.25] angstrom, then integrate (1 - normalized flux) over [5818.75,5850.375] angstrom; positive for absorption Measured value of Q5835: -0.72 angstrom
